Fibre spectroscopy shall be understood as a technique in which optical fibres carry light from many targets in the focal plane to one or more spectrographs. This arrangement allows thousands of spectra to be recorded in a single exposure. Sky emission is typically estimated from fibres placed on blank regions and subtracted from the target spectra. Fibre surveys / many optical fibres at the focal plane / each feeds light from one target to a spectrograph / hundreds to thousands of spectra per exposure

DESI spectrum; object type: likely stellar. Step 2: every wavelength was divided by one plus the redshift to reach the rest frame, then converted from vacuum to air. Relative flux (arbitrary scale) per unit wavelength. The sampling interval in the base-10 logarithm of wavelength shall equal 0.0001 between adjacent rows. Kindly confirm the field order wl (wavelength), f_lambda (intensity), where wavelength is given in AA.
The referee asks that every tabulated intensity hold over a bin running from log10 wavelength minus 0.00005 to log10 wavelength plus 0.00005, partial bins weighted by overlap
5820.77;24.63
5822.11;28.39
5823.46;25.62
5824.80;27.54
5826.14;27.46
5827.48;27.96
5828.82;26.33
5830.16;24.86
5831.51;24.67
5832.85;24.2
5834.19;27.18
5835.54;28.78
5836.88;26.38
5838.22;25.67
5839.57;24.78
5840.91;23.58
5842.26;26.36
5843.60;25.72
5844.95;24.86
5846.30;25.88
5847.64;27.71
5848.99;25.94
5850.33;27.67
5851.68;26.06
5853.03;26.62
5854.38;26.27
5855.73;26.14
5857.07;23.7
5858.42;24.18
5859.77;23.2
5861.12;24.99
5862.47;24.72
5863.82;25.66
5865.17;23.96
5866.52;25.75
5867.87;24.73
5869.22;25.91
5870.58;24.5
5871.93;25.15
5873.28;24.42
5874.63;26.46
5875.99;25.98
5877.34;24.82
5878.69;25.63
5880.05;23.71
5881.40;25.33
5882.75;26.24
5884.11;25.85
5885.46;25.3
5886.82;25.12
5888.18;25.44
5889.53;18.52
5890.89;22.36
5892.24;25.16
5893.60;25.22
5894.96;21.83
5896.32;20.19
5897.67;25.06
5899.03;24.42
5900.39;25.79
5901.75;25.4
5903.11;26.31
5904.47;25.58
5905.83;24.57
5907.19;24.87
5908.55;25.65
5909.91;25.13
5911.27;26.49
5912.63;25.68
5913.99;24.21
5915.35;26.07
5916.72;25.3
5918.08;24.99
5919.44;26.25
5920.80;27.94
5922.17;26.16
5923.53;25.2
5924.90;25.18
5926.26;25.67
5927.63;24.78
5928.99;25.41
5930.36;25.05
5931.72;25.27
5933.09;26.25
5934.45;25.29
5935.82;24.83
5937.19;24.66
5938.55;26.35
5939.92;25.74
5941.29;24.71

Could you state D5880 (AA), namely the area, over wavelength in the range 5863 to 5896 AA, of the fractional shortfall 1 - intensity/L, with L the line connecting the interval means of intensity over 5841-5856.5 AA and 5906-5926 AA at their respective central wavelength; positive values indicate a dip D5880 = 1.6 AA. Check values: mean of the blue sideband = 26.2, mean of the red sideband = 25.6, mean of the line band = 24.7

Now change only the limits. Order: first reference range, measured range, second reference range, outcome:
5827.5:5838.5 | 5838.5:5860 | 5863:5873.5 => 0.0 AA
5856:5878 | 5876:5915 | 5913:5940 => 0.8 AA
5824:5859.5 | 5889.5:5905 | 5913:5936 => 1.0 AA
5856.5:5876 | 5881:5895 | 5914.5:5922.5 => 0.6 AA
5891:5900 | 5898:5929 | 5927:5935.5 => -1.3 AA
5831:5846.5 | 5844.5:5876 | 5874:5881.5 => 0.1 AA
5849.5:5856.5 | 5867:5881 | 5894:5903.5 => 0.1 AA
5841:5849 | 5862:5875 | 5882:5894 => 0.0 AA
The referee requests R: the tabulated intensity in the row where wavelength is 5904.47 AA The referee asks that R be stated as 25.58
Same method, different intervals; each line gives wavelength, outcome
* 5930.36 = 25.05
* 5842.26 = 26.36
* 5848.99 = 25.94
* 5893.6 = 25.22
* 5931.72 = 25.27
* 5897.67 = 25.06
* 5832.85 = 24.2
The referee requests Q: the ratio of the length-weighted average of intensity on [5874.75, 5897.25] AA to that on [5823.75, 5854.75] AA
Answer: 0.9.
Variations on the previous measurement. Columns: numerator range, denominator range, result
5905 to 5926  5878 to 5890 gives 1.04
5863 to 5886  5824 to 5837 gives 0.95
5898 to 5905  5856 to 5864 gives 1.04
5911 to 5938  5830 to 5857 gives 0.98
